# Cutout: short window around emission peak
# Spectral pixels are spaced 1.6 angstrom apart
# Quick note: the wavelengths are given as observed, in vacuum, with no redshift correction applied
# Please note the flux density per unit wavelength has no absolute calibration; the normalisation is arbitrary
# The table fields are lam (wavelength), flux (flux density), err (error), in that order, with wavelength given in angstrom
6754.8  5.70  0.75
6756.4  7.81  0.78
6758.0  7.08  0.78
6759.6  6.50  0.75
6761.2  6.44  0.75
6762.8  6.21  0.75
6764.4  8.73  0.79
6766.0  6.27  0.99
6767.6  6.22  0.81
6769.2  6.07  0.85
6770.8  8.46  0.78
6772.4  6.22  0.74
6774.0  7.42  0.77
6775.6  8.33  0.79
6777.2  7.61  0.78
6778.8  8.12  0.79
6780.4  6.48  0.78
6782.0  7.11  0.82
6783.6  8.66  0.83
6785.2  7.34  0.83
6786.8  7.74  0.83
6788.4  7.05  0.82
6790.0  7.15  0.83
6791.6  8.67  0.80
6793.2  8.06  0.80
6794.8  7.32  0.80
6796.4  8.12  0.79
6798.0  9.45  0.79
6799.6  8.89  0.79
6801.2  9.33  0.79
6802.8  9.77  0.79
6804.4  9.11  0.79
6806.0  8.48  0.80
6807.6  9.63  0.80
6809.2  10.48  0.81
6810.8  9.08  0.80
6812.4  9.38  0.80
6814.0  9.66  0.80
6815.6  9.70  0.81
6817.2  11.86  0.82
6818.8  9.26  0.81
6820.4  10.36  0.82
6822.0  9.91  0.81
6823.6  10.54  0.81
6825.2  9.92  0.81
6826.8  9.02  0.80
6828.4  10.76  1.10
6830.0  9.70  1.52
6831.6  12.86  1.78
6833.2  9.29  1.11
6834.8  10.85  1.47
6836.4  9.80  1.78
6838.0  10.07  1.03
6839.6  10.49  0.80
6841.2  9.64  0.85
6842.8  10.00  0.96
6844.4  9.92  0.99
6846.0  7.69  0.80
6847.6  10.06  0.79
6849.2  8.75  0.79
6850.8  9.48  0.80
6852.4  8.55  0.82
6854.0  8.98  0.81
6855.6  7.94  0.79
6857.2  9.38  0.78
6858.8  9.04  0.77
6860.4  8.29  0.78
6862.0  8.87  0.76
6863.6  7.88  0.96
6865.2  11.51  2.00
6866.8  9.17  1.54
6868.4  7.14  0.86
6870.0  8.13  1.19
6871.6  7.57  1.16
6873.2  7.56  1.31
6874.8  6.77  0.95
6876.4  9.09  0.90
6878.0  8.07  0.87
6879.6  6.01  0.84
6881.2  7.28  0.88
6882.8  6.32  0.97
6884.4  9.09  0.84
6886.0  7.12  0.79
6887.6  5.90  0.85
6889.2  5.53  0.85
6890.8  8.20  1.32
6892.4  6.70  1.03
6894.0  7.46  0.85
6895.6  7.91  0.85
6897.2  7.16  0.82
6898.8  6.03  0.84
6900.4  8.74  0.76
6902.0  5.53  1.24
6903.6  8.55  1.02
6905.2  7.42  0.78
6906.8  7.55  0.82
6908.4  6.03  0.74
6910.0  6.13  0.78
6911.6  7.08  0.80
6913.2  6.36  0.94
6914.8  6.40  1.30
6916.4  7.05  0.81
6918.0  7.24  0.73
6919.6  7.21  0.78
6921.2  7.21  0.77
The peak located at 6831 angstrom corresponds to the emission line Mg II 2798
